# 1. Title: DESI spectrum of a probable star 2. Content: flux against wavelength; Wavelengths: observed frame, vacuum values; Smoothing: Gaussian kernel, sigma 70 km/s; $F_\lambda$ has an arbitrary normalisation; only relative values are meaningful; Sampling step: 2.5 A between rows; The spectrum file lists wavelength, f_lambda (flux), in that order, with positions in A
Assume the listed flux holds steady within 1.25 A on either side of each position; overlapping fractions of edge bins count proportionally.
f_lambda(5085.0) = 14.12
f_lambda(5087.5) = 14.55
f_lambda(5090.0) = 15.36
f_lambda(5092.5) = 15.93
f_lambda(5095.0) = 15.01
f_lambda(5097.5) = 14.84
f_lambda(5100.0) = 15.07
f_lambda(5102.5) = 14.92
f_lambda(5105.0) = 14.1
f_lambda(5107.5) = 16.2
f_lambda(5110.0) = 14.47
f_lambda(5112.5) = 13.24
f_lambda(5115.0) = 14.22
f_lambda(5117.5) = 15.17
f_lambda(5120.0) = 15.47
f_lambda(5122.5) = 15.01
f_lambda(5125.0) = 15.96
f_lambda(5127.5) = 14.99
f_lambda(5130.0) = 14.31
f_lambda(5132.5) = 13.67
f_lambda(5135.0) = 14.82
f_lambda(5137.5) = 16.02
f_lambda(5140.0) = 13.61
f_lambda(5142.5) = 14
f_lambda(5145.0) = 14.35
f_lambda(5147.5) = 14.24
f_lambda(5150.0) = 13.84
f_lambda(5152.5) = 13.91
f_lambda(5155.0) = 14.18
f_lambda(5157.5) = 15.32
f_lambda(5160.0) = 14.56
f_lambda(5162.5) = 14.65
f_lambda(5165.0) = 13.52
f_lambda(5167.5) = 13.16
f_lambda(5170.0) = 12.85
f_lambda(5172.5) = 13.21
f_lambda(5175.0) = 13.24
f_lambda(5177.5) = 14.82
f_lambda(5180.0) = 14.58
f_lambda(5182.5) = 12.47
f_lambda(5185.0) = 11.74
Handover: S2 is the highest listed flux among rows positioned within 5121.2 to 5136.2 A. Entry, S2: 15.96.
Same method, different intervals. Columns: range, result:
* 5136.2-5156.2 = 16.02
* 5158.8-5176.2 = 14.65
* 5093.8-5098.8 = 15.01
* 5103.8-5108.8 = 16.2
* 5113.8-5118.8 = 15.17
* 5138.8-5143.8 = 14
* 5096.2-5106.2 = 15.07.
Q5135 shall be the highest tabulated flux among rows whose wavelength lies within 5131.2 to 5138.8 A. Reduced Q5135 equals 16.02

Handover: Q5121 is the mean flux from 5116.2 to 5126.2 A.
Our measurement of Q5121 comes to 15.4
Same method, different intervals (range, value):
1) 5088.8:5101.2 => 15.2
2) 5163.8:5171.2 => 13.2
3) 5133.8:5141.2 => 14.8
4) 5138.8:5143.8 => 13.8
